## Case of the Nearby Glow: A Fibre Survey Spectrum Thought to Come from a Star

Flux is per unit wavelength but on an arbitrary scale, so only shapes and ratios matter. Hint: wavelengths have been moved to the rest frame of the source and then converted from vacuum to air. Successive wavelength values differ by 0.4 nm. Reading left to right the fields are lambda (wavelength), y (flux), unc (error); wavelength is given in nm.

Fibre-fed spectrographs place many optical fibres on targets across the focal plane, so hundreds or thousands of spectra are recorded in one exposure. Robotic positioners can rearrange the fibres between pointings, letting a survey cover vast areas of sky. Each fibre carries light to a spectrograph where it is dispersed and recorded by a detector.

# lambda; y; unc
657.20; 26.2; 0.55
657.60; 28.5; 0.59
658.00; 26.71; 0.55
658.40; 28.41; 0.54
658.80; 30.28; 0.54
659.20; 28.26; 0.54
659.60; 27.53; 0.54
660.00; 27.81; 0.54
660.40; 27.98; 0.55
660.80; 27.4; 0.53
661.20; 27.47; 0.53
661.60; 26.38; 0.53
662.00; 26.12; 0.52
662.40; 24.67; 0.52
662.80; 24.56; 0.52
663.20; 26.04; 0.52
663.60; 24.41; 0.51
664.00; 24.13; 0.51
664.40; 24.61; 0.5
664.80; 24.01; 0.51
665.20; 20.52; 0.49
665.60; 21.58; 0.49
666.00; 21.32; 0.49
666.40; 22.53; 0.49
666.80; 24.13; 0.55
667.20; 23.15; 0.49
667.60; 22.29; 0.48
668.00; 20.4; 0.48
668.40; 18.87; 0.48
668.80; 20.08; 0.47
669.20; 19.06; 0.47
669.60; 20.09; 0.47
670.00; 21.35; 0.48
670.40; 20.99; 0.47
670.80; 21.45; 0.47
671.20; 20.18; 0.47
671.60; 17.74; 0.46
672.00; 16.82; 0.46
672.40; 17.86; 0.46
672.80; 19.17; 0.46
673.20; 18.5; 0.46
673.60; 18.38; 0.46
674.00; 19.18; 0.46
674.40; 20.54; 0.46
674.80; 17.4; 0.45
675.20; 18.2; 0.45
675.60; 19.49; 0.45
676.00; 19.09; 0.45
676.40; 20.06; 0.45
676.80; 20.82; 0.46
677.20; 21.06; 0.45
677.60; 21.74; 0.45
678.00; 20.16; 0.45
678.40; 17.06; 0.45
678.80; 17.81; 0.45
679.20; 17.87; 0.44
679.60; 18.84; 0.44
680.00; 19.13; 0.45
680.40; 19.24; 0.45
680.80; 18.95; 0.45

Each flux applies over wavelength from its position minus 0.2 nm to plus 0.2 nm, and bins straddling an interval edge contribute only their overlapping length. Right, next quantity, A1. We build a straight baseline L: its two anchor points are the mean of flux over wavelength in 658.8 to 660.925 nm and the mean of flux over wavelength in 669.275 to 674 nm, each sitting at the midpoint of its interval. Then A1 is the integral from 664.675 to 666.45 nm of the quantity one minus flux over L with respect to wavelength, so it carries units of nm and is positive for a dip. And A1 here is 0.15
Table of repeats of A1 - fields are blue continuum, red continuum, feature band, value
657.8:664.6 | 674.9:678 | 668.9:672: 0.370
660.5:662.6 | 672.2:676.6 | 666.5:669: 0.145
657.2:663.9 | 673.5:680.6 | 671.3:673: 0.276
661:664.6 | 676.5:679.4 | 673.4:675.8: 0.225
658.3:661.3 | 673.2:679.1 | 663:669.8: 0.671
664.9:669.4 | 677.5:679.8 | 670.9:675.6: 0.313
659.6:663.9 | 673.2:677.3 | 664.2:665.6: 0.104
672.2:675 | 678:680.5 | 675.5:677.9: -0.238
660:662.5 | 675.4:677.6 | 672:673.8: 0.290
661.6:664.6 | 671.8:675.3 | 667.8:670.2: 0.150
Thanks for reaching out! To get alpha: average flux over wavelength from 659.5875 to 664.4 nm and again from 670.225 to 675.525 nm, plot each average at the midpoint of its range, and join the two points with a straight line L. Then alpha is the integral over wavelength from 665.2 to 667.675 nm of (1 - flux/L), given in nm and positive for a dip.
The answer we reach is 0.086 nm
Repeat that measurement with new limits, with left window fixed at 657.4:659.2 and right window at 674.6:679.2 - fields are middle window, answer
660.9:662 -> 0.00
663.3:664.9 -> 0.07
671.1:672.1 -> 0.17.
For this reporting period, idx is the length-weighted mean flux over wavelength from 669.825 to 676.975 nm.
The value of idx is 19.3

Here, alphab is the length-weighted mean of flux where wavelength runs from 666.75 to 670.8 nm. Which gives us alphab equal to 20.9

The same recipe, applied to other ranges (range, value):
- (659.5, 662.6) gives 26.9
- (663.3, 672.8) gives 21.2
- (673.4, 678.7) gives 19.4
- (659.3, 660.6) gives 27.8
